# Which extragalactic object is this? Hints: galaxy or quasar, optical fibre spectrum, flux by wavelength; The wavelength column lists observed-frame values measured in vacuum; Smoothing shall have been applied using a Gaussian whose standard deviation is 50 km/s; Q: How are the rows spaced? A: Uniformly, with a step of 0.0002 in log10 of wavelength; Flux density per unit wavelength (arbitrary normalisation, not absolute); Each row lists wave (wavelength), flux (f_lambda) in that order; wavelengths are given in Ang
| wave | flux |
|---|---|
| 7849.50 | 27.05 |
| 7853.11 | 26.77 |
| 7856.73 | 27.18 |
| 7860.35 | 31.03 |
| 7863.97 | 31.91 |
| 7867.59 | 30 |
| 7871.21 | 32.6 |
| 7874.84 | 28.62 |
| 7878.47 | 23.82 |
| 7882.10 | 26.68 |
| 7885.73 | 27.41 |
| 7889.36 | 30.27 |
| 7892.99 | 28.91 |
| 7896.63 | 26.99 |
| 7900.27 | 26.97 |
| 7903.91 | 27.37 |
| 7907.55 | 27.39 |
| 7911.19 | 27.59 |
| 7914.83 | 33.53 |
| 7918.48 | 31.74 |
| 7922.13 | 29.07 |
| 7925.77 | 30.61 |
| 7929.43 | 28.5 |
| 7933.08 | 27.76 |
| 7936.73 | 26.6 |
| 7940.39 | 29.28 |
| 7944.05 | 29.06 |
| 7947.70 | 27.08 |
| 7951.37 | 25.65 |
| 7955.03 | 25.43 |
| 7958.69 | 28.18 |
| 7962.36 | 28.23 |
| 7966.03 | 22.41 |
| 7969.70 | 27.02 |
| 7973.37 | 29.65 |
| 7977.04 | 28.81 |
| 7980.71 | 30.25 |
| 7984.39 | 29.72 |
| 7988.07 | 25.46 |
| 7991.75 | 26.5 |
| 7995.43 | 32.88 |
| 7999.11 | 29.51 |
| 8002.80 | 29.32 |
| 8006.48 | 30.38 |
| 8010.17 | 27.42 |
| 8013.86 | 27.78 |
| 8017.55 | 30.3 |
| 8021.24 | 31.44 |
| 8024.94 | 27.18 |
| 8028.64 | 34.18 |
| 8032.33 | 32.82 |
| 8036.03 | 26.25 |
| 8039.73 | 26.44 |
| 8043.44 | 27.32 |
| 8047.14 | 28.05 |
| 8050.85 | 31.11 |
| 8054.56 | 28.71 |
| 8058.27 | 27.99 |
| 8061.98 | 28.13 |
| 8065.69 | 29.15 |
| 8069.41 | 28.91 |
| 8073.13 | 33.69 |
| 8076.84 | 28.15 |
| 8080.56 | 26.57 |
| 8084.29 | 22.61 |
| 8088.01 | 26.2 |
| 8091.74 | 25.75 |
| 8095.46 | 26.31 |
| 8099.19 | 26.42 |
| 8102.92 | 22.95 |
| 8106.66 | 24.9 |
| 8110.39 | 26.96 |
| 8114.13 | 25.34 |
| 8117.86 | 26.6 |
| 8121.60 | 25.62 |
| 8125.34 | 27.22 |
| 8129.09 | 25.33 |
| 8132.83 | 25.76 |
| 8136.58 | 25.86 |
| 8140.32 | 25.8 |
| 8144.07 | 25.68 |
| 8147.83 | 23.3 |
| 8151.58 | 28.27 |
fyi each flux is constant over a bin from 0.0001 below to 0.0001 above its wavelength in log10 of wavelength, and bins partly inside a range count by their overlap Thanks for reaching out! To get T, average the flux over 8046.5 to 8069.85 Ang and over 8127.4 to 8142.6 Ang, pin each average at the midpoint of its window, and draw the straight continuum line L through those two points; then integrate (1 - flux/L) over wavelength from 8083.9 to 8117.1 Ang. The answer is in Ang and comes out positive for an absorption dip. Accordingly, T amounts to 2.1 Ang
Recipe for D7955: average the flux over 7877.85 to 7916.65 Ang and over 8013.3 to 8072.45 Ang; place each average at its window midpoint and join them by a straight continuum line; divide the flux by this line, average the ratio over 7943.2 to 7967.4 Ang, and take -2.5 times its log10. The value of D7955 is 0.08 mag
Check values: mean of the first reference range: 28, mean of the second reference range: 29.2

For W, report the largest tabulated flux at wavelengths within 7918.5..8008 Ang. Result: 32.88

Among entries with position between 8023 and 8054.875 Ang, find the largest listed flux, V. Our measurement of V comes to 34.18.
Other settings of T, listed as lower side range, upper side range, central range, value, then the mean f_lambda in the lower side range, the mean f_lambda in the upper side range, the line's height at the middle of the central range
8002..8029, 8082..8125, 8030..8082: -2.30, 29.5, 25.5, 27.7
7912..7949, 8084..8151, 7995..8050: -3.74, 29.3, 25.6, 27.5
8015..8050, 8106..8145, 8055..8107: 0.98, 29.3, 26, 27.6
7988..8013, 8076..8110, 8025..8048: -1.18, 29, 25.5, 27.6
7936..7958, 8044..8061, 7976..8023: -1.99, 27.3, 28.8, 28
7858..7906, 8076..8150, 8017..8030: -1.89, 28.6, 25.6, 26.8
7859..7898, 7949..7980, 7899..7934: -1.28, 28.9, 27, 28.1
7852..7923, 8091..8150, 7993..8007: -1.59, 28.8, 25.6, 27.3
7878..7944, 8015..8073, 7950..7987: 1.70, 28.5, 29.3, 28.8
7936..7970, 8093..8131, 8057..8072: -1.56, 26.9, 25.8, 26.1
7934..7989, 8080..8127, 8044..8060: -1.53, 27.6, 25.6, 26.3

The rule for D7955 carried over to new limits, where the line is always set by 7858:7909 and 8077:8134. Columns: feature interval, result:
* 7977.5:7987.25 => -0.08 mag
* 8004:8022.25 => -0.10 mag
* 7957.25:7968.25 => 0.05 mag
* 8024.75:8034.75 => -0.19 mag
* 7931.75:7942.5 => 0.00 mag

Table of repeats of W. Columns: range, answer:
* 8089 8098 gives 26.31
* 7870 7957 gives 33.53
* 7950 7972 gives 28.23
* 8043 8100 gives 33.69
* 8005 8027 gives 31.44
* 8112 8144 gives 27.22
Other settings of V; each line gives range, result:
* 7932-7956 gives 29.28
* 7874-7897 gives 30.27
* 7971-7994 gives 30.25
